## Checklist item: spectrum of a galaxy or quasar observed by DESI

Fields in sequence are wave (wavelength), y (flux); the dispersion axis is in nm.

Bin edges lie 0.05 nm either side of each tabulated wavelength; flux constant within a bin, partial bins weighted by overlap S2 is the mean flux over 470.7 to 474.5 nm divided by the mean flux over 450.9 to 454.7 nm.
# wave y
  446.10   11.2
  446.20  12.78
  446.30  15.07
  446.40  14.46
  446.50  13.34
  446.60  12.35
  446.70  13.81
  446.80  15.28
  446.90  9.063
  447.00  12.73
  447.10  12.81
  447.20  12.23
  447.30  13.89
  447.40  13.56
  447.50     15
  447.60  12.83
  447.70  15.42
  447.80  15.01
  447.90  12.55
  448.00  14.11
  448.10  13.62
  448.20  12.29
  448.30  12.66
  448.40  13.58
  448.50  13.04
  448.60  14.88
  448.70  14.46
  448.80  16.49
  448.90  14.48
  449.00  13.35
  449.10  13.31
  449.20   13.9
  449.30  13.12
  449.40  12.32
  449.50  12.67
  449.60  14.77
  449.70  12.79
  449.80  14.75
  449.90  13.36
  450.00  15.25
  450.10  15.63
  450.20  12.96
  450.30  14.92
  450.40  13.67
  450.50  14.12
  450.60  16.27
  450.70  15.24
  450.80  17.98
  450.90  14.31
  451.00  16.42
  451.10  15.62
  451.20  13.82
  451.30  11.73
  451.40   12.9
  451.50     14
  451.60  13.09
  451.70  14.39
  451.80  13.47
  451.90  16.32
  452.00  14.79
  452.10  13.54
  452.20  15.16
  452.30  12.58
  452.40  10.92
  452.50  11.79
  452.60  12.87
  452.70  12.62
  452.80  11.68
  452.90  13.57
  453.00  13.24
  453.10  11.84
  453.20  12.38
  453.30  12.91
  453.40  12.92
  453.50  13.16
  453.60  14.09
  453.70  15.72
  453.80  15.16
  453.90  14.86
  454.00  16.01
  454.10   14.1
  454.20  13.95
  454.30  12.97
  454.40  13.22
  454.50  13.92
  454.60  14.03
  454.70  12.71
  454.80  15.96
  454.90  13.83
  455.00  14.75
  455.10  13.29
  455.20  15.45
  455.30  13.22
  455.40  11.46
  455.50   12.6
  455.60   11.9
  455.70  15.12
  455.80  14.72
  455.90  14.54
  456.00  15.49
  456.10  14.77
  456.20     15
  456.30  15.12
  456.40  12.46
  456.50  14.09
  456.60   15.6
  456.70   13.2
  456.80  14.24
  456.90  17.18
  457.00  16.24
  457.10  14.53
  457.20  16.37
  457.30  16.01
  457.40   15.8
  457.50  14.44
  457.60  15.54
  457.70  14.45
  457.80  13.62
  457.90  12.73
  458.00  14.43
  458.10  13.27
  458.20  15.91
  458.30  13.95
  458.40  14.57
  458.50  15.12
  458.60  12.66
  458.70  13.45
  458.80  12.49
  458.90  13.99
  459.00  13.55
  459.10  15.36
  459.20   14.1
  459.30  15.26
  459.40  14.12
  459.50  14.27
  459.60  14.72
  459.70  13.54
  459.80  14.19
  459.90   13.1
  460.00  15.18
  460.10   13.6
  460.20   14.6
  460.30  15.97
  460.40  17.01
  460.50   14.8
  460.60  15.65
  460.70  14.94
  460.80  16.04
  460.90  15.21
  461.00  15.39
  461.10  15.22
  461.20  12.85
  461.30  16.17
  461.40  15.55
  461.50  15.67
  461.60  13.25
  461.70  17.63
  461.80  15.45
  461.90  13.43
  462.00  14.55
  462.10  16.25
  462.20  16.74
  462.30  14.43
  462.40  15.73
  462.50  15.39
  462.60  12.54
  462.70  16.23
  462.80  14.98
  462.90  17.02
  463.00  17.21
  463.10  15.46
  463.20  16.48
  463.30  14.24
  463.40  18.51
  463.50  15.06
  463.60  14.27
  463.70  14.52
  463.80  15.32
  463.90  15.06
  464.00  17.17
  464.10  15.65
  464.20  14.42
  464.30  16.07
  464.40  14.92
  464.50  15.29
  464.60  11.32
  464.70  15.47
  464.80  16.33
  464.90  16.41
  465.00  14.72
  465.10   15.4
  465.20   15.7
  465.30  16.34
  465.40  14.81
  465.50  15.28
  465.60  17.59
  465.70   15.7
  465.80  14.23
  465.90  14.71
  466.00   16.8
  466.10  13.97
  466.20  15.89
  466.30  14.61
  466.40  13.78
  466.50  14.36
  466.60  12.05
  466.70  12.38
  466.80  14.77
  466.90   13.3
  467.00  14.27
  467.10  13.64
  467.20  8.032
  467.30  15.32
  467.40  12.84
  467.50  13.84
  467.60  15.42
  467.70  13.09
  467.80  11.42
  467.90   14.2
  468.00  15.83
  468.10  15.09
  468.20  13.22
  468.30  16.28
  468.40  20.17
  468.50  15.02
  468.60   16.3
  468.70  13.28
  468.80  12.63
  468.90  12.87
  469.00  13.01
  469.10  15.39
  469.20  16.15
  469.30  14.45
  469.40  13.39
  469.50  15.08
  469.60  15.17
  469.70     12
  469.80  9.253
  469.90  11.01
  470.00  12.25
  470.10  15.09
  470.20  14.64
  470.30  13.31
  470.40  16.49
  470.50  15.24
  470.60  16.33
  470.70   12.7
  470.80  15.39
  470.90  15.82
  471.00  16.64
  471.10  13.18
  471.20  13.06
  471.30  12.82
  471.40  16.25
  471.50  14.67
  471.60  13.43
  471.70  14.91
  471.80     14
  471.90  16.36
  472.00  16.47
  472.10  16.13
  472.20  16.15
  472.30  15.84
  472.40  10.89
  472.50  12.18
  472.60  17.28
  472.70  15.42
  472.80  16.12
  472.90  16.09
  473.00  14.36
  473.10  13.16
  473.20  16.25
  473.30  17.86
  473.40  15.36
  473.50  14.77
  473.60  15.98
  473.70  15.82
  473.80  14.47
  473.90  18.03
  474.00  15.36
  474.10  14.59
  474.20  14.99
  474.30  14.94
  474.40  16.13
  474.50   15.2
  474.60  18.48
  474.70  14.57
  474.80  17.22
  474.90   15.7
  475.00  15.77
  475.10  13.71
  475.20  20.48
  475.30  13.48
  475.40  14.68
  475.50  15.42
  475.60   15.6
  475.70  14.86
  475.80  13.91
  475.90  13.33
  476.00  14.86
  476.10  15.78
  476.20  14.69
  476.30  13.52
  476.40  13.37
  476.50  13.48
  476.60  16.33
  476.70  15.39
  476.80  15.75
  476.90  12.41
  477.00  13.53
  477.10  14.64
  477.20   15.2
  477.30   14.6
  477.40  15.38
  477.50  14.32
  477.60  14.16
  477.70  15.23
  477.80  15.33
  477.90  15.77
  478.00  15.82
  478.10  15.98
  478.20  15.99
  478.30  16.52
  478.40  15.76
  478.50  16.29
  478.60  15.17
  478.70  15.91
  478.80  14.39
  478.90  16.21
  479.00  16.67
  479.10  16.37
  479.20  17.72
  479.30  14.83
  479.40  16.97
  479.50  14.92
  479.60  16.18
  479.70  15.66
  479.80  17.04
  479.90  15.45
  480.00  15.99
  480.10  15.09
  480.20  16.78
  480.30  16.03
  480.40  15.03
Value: 1.1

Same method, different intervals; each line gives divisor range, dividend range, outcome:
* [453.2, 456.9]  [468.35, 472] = 1.02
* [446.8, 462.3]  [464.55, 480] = 1.05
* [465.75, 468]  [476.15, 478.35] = 1.08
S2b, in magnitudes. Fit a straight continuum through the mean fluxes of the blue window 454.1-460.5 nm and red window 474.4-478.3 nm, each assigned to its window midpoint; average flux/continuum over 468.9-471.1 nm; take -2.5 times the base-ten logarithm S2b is 0.05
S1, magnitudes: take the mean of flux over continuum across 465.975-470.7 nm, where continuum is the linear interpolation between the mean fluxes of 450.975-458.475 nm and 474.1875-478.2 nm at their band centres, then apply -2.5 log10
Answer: 0.05 mag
